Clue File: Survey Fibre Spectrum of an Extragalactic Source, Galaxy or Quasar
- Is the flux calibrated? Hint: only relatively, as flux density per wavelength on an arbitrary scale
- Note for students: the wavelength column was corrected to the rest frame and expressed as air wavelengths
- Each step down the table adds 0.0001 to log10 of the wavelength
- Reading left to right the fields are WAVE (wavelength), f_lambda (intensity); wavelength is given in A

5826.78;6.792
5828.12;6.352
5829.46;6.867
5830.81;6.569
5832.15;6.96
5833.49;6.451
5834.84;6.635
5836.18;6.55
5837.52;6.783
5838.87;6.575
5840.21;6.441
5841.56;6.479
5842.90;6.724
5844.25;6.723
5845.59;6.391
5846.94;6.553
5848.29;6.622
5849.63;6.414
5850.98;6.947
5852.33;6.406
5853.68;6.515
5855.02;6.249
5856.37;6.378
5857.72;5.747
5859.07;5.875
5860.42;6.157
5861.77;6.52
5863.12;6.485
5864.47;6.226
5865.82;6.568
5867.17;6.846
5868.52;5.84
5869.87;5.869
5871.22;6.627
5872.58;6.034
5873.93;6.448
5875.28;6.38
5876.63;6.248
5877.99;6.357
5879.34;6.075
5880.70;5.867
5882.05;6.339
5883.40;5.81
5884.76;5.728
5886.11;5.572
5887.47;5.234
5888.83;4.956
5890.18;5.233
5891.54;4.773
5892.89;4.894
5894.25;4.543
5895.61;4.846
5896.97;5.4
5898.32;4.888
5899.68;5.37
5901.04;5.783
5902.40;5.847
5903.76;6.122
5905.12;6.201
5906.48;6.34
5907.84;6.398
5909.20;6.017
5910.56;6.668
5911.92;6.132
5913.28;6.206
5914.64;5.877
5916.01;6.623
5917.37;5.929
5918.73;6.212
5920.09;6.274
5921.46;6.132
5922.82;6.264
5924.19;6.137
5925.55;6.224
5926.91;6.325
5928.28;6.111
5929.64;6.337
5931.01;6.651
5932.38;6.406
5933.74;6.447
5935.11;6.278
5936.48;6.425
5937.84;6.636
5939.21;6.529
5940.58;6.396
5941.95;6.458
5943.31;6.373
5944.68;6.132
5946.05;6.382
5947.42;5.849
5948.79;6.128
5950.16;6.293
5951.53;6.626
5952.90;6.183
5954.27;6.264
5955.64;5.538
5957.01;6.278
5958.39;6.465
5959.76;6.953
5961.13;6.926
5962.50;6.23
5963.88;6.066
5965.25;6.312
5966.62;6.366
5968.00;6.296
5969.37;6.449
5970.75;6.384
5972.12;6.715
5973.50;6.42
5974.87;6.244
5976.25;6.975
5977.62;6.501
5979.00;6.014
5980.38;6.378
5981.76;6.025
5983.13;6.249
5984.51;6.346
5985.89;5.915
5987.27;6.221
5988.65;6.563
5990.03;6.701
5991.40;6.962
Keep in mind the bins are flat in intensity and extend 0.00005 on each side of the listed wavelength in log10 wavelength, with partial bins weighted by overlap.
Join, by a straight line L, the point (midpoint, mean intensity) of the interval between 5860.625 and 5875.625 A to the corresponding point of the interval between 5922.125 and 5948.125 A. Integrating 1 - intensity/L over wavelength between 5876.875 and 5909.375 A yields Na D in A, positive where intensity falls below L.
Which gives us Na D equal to 3.7 A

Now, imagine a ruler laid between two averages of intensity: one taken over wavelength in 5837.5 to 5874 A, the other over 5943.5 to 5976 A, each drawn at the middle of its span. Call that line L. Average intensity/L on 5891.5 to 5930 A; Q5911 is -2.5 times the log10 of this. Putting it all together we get 0.08 mag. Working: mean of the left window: 6.4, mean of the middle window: 5.91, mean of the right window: 6.33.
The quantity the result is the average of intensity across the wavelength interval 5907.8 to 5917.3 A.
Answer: 6.24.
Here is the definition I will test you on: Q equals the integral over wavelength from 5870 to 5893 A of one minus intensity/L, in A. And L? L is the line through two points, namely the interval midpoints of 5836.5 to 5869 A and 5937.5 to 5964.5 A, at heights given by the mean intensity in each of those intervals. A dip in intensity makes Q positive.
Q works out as 2.1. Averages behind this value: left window 6.44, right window 6.33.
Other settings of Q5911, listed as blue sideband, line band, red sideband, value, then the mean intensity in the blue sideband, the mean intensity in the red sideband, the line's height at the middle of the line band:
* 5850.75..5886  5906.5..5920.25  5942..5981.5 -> 0.01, 6.23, 6.35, 6.29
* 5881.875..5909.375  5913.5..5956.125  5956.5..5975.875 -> -0.04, 5.51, 6.44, 6.03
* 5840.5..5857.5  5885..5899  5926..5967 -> 0.26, 6.51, 6.35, 6.44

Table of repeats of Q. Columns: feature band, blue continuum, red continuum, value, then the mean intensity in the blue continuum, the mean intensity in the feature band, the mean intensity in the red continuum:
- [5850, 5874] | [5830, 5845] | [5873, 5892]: -0.5 A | 6.63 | 6.32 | 5.8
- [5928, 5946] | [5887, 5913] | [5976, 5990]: -1.5 A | 5.57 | 6.4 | 6.31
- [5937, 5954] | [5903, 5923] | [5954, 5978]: 0.0 A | 6.22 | 6.33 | 6.41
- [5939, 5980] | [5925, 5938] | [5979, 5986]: -0.6 A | 6.38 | 6.36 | 6.19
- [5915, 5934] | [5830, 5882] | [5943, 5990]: 0.2 A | 6.41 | 6.28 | 6.33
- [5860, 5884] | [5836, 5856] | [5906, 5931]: 0.7 A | 6.56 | 6.26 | 6.24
